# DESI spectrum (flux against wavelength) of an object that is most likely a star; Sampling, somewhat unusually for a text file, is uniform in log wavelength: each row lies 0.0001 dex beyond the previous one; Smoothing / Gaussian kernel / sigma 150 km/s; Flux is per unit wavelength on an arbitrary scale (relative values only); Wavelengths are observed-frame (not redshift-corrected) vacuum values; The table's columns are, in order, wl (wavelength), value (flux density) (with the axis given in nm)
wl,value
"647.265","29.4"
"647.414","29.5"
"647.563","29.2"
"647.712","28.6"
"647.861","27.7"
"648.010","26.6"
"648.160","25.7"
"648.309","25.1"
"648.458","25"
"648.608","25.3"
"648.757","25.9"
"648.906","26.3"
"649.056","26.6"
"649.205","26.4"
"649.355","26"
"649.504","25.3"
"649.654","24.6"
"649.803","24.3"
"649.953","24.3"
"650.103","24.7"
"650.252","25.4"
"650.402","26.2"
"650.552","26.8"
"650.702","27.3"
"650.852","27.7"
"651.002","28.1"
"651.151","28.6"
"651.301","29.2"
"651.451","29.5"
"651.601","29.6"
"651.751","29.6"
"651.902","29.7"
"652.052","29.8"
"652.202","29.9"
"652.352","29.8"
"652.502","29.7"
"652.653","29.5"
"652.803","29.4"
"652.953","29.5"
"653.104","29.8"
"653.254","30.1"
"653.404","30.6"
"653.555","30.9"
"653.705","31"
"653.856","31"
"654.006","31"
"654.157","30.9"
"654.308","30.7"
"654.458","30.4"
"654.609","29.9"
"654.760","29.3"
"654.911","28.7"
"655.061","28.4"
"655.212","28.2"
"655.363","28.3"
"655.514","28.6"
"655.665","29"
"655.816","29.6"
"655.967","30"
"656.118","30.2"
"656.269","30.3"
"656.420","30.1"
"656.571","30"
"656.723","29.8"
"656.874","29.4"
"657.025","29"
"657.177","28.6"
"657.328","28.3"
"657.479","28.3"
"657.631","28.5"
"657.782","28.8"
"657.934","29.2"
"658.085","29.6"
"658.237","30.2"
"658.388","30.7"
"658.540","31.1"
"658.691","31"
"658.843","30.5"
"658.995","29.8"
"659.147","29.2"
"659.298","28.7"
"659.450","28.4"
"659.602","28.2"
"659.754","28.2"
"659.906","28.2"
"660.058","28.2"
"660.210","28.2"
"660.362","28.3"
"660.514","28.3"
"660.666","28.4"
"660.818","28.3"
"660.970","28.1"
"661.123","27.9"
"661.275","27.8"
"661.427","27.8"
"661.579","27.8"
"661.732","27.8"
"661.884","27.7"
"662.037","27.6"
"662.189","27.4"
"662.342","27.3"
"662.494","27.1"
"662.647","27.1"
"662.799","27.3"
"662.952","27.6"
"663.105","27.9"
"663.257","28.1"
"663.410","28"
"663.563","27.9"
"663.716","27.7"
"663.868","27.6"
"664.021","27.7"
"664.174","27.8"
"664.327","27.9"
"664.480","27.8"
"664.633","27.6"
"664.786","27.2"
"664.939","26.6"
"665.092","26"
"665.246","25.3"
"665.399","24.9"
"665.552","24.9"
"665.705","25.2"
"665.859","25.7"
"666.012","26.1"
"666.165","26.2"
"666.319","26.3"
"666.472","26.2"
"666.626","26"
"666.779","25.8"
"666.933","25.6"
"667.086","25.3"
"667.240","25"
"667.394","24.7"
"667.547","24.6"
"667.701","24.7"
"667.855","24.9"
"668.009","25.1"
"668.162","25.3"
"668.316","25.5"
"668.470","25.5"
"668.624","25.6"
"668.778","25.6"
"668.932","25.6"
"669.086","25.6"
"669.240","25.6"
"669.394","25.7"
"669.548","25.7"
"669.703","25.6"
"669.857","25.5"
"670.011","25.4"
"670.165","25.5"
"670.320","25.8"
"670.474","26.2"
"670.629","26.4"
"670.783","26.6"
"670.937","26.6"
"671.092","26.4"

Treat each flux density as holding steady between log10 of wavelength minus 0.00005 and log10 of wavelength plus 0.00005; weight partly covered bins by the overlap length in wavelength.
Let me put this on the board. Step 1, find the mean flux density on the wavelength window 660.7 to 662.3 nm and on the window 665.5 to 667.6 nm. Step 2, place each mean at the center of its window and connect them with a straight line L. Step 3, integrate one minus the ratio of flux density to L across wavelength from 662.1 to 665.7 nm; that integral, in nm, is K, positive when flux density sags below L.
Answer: -0.05 nm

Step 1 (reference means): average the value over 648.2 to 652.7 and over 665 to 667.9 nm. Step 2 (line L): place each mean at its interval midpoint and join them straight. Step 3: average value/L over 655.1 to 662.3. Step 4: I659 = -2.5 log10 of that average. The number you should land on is -0.10 mag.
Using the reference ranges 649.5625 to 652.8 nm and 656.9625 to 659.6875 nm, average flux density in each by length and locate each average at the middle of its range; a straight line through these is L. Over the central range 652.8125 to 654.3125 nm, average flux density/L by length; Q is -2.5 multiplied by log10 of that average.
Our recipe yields -0.08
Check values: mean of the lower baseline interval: 27.8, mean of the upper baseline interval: 29.3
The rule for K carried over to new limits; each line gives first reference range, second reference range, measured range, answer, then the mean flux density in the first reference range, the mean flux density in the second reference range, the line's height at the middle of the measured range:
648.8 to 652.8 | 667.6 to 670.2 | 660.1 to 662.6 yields -0.15 nm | 27.5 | 25.4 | 26.3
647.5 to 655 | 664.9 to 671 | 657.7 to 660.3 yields -0.22 nm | 28.1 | 25.6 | 27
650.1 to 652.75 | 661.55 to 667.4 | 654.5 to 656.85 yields -0.12 nm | 28.5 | 26.8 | 27.9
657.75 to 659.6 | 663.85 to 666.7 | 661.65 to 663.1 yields 0.02 nm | 29.7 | 26.4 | 27.9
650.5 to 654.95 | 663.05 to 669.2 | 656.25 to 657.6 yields -0.03 nm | 29.6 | 26.2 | 28.5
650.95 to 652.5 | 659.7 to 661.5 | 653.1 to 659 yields -0.19 nm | 29.4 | 28.1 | 28.8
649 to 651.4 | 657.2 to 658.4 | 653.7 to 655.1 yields -0.11 nm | 26.4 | 29.1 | 27.9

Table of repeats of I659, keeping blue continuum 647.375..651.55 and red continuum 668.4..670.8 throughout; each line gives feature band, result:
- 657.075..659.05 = -0.13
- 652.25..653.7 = -0.14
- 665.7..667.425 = 0.01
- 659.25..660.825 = -0.09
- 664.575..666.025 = 0.00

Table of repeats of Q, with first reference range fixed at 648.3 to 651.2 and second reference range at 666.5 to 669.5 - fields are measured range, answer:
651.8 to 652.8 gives -0.15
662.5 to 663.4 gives -0.08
